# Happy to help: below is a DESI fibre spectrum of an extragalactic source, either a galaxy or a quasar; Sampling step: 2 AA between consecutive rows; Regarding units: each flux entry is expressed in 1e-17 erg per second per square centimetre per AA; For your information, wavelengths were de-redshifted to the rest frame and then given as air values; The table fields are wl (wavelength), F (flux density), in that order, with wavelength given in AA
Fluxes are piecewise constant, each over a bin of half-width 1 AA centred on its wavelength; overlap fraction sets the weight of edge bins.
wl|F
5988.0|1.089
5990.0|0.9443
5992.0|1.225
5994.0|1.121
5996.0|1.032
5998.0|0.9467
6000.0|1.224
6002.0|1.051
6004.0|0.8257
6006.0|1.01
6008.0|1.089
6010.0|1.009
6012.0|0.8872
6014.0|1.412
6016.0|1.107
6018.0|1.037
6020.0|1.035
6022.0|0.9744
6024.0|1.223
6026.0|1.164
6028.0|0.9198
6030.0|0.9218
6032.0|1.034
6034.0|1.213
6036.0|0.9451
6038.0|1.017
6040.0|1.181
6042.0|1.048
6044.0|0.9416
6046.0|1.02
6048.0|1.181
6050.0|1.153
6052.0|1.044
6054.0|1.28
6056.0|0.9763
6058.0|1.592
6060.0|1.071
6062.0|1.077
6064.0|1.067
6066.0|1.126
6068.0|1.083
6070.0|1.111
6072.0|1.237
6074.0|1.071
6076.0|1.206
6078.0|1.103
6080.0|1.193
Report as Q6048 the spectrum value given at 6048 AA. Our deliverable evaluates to 1.181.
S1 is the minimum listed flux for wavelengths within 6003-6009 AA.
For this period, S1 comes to 0.8257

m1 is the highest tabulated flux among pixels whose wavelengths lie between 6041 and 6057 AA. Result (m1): 1.28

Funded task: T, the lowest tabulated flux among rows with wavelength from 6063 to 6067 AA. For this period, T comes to 1.067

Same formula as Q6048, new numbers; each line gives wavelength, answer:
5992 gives 1.225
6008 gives 1.089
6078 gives 1.103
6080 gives 1.193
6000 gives 1.224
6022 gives 0.9744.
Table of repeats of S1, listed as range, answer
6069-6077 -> 1.071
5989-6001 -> 0.9443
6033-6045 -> 0.9416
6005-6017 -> 0.8872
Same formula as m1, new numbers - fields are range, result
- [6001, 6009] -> 1.089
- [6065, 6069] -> 1.126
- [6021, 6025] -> 1.223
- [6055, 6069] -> 1.592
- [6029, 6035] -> 1.213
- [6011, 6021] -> 1.412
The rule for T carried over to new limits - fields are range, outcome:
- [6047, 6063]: 0.9763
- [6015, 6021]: 1.035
